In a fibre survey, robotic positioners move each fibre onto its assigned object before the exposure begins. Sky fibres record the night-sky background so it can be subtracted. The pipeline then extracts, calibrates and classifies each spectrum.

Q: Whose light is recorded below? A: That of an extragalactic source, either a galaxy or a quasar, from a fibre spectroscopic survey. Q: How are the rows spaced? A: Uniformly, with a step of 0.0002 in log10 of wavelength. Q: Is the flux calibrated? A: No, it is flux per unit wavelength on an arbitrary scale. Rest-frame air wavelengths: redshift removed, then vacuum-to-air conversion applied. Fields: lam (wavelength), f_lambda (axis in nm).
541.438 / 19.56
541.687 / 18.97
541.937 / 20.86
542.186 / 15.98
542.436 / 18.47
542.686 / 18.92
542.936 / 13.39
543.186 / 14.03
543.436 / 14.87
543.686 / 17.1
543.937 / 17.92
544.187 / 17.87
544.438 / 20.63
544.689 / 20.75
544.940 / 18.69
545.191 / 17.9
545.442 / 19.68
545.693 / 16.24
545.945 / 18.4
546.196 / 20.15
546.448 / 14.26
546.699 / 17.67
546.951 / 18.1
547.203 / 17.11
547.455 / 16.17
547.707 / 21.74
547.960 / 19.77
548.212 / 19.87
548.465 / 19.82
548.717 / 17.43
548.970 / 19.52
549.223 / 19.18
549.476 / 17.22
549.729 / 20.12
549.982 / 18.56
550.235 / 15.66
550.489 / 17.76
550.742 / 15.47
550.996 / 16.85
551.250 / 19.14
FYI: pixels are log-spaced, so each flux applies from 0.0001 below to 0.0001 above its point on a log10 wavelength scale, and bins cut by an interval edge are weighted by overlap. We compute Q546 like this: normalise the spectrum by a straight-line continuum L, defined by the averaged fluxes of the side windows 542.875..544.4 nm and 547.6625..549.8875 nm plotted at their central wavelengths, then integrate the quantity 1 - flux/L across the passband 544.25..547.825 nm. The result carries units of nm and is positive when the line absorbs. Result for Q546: -0.150 nm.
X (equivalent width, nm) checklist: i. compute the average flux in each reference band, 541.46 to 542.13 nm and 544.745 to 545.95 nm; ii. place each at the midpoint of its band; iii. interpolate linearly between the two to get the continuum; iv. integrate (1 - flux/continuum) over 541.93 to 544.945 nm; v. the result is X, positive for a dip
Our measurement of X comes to 0.23 nm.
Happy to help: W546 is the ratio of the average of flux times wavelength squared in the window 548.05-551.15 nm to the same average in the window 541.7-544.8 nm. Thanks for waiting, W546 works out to 1.06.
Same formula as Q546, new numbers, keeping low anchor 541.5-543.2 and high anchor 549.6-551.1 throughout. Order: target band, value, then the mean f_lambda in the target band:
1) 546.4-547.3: 0.02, 17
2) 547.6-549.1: -0.19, 19.7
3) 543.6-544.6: -0.06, 18.5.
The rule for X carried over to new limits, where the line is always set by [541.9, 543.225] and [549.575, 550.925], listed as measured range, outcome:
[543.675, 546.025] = -0.21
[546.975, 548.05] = -0.08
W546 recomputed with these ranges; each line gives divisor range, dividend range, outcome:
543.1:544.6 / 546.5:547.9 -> 1.06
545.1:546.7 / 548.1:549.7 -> 1.08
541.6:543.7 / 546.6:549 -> 1.13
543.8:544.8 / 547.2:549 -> 1.00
